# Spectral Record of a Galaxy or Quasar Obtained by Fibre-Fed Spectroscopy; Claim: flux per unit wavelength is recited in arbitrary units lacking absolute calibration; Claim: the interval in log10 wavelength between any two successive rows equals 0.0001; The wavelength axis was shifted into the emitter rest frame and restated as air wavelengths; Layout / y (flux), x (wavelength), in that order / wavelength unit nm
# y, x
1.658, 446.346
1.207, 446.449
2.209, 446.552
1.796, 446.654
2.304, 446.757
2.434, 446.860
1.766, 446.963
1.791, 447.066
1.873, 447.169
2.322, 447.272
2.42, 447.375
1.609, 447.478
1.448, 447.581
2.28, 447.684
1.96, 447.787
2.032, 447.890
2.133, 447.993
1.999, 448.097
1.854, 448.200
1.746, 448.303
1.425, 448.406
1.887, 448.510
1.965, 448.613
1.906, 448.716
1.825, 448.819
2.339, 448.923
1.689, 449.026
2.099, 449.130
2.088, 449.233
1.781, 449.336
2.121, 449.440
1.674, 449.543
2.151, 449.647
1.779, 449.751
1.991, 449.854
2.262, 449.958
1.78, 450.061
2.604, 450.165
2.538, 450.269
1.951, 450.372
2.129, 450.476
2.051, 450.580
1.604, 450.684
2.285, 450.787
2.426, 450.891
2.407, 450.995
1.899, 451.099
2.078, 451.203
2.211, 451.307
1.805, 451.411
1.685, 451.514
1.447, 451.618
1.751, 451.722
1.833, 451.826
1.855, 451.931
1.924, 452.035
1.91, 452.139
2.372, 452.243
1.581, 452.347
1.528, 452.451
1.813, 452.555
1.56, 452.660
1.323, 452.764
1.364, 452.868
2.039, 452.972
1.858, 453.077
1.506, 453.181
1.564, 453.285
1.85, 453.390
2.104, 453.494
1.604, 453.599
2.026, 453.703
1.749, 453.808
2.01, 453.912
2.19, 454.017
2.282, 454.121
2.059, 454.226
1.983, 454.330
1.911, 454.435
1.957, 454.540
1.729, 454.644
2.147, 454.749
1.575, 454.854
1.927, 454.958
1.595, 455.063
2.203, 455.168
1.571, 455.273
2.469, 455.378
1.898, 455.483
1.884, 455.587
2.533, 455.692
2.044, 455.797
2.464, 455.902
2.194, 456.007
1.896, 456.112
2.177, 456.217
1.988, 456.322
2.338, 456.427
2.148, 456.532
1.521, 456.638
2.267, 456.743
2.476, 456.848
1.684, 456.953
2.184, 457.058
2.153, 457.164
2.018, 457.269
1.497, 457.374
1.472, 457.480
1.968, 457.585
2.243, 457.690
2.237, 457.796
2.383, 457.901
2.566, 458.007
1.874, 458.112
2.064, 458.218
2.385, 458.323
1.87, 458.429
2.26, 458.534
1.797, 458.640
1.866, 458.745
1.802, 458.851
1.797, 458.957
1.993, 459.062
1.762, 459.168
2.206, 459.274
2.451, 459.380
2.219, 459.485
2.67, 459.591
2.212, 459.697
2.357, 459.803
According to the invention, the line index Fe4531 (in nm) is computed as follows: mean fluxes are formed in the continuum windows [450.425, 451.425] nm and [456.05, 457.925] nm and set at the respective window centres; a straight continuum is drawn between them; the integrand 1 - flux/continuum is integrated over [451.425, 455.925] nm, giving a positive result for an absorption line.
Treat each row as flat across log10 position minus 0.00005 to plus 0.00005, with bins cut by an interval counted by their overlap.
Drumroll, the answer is 0.43 nm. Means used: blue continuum 2.1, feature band 1.87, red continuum 2.03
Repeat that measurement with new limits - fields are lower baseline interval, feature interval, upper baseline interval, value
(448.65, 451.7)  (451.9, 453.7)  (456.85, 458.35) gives 0.245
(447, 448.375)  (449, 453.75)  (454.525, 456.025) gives 0.160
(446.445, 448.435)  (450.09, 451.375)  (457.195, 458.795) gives -0.124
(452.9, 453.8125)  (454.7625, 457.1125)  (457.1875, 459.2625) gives -0.174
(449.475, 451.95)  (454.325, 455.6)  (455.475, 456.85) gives 0.116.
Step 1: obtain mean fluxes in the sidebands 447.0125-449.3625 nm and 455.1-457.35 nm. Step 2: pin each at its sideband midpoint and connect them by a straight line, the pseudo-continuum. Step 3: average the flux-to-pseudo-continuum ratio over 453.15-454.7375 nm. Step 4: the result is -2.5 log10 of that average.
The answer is 0.07 mag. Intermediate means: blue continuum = 1.94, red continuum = 2.09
